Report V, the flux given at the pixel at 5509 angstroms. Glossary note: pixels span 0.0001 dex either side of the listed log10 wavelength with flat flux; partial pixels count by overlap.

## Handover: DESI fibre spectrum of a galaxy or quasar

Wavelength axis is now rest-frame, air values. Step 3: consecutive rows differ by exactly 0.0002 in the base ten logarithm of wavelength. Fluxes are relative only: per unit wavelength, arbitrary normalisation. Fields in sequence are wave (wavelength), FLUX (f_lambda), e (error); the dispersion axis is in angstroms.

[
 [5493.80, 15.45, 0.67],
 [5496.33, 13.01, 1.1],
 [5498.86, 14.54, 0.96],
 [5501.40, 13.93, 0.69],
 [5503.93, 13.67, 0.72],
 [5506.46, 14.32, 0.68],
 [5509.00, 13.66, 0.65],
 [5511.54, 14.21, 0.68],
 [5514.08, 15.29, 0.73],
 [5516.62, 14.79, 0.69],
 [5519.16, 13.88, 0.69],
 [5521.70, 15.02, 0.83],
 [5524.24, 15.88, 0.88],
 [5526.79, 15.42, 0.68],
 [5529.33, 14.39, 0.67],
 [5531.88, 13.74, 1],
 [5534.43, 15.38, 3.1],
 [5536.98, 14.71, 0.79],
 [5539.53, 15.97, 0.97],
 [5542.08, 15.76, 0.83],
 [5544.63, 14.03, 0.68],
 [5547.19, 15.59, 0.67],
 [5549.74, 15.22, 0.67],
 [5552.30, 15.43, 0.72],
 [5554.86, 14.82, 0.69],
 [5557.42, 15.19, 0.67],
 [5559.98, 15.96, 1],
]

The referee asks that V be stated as 13.66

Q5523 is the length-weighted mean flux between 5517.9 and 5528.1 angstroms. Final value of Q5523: 15.1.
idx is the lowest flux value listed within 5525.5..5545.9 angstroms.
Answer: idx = 13.74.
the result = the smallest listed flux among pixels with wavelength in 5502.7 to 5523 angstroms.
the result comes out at 13.66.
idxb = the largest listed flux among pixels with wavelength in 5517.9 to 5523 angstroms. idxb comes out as 15.02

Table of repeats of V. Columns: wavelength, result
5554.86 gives 14.82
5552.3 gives 15.43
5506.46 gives 14.32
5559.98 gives 15.96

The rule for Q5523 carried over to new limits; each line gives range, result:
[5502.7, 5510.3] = 13.9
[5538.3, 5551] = 15.3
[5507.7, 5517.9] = 14.5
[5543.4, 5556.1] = 15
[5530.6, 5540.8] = 14.9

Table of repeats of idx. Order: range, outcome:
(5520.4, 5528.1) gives 15.02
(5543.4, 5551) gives 14.03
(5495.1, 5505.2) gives 13.01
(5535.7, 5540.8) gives 14.71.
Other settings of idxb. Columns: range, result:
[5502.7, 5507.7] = 14.32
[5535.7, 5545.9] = 15.97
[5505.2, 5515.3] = 15.29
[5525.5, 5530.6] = 15.42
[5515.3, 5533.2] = 15.88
